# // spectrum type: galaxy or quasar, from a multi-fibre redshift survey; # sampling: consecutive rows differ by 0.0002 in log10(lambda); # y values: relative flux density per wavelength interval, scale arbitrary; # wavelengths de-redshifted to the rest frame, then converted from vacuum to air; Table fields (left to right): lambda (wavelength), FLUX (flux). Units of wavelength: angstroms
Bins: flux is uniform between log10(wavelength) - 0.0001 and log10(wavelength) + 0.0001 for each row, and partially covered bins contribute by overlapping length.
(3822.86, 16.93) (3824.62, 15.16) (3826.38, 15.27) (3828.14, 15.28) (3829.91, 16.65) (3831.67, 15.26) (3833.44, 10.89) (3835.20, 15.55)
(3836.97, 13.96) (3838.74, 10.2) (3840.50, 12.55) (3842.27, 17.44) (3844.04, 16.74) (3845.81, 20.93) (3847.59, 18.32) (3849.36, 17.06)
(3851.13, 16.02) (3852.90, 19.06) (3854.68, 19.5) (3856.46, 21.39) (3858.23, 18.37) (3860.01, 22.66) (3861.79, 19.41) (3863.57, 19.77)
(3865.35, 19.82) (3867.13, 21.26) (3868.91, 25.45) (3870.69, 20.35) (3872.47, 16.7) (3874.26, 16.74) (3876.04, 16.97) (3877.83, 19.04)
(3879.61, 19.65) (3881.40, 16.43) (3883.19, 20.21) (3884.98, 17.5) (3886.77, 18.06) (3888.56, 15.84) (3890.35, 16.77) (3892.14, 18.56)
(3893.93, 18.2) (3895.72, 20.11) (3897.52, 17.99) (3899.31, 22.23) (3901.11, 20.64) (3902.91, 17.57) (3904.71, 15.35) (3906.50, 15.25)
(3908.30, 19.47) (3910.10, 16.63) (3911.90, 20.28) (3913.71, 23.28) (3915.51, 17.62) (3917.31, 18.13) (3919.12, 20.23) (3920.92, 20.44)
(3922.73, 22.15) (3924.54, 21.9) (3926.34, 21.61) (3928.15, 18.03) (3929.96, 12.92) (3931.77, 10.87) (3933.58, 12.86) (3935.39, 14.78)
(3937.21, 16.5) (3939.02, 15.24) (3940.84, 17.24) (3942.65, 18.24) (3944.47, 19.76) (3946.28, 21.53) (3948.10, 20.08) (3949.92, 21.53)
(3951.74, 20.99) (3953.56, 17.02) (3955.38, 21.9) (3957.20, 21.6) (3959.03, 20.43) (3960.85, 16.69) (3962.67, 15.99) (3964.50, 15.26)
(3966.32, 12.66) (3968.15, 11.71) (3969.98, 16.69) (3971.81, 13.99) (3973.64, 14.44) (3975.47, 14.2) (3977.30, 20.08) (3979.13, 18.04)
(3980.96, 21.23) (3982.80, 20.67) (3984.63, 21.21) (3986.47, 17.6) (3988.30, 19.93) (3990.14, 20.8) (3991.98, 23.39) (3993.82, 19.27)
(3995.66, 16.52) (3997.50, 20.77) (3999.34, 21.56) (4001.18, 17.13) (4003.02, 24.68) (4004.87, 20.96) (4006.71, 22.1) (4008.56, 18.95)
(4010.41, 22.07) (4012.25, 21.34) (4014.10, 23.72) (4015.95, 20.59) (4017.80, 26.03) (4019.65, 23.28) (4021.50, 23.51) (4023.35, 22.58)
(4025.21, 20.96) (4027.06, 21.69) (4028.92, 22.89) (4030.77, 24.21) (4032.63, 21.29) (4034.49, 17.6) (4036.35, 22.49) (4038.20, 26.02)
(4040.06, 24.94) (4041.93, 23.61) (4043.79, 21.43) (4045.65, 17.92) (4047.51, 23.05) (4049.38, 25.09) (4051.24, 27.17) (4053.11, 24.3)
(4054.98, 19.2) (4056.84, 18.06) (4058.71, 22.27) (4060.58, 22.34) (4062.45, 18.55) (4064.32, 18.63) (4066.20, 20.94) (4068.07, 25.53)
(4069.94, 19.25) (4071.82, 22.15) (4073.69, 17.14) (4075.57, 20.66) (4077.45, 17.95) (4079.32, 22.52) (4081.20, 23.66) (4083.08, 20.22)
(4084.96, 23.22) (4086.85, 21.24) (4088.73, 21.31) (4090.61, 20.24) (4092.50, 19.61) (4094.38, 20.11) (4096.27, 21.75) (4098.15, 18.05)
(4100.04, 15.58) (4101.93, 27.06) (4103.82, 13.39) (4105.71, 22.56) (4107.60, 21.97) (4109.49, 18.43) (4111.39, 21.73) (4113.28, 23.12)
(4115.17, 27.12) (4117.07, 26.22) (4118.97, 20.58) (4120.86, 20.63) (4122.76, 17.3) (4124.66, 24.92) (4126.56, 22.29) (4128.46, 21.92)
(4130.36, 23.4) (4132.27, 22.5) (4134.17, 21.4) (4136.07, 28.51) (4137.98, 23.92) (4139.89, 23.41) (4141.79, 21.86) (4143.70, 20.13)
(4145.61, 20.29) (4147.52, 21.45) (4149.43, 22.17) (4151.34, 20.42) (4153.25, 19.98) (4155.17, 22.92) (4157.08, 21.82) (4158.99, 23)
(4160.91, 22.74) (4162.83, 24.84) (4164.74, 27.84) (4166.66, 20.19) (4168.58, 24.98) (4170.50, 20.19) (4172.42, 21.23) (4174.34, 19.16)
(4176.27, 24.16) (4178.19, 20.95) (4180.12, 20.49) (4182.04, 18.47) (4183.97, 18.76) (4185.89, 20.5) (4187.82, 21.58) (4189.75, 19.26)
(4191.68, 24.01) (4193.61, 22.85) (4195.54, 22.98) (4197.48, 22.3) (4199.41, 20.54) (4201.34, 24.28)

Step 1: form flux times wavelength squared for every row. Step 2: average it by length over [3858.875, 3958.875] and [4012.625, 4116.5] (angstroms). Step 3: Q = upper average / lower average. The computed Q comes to 1.25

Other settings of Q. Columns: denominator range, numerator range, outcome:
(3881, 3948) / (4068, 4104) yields 1.23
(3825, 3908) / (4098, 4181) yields 1.42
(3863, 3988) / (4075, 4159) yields 1.30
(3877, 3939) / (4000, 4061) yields 1.31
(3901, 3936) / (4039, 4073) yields 1.31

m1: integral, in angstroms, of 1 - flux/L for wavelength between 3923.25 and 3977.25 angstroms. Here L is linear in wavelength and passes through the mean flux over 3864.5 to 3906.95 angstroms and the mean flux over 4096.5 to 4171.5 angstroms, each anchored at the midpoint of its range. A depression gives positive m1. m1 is 6.42 angstroms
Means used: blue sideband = 18.6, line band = 17.2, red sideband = 22.1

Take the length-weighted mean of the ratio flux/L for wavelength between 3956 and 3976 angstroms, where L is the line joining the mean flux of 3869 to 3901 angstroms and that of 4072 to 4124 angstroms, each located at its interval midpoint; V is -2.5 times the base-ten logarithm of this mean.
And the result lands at 0.218 mag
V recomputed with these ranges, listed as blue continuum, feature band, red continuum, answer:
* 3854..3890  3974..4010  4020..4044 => 0.10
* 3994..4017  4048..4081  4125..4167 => 0.01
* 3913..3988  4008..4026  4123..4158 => -0.15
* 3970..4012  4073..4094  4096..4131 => 0.01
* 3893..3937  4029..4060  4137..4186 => -0.12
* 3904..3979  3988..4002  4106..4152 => -0.05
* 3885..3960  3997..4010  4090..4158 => -0.06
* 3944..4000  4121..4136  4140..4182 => -0.05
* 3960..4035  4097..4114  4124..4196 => 0.06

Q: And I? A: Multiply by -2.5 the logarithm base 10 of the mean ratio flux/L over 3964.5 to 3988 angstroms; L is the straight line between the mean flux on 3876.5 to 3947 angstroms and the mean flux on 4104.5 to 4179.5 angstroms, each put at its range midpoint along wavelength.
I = 0.15 mag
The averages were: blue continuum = 18.2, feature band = 16.9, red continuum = 22.3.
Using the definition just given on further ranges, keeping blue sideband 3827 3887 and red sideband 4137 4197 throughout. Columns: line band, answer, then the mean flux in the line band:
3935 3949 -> 0.05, 18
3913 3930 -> -0.07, 19.9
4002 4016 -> -0.11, 21.8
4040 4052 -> -0.14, 23.1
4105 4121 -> -0.07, 22.6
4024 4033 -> -0.12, 22.3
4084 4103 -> 0.01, 20.8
